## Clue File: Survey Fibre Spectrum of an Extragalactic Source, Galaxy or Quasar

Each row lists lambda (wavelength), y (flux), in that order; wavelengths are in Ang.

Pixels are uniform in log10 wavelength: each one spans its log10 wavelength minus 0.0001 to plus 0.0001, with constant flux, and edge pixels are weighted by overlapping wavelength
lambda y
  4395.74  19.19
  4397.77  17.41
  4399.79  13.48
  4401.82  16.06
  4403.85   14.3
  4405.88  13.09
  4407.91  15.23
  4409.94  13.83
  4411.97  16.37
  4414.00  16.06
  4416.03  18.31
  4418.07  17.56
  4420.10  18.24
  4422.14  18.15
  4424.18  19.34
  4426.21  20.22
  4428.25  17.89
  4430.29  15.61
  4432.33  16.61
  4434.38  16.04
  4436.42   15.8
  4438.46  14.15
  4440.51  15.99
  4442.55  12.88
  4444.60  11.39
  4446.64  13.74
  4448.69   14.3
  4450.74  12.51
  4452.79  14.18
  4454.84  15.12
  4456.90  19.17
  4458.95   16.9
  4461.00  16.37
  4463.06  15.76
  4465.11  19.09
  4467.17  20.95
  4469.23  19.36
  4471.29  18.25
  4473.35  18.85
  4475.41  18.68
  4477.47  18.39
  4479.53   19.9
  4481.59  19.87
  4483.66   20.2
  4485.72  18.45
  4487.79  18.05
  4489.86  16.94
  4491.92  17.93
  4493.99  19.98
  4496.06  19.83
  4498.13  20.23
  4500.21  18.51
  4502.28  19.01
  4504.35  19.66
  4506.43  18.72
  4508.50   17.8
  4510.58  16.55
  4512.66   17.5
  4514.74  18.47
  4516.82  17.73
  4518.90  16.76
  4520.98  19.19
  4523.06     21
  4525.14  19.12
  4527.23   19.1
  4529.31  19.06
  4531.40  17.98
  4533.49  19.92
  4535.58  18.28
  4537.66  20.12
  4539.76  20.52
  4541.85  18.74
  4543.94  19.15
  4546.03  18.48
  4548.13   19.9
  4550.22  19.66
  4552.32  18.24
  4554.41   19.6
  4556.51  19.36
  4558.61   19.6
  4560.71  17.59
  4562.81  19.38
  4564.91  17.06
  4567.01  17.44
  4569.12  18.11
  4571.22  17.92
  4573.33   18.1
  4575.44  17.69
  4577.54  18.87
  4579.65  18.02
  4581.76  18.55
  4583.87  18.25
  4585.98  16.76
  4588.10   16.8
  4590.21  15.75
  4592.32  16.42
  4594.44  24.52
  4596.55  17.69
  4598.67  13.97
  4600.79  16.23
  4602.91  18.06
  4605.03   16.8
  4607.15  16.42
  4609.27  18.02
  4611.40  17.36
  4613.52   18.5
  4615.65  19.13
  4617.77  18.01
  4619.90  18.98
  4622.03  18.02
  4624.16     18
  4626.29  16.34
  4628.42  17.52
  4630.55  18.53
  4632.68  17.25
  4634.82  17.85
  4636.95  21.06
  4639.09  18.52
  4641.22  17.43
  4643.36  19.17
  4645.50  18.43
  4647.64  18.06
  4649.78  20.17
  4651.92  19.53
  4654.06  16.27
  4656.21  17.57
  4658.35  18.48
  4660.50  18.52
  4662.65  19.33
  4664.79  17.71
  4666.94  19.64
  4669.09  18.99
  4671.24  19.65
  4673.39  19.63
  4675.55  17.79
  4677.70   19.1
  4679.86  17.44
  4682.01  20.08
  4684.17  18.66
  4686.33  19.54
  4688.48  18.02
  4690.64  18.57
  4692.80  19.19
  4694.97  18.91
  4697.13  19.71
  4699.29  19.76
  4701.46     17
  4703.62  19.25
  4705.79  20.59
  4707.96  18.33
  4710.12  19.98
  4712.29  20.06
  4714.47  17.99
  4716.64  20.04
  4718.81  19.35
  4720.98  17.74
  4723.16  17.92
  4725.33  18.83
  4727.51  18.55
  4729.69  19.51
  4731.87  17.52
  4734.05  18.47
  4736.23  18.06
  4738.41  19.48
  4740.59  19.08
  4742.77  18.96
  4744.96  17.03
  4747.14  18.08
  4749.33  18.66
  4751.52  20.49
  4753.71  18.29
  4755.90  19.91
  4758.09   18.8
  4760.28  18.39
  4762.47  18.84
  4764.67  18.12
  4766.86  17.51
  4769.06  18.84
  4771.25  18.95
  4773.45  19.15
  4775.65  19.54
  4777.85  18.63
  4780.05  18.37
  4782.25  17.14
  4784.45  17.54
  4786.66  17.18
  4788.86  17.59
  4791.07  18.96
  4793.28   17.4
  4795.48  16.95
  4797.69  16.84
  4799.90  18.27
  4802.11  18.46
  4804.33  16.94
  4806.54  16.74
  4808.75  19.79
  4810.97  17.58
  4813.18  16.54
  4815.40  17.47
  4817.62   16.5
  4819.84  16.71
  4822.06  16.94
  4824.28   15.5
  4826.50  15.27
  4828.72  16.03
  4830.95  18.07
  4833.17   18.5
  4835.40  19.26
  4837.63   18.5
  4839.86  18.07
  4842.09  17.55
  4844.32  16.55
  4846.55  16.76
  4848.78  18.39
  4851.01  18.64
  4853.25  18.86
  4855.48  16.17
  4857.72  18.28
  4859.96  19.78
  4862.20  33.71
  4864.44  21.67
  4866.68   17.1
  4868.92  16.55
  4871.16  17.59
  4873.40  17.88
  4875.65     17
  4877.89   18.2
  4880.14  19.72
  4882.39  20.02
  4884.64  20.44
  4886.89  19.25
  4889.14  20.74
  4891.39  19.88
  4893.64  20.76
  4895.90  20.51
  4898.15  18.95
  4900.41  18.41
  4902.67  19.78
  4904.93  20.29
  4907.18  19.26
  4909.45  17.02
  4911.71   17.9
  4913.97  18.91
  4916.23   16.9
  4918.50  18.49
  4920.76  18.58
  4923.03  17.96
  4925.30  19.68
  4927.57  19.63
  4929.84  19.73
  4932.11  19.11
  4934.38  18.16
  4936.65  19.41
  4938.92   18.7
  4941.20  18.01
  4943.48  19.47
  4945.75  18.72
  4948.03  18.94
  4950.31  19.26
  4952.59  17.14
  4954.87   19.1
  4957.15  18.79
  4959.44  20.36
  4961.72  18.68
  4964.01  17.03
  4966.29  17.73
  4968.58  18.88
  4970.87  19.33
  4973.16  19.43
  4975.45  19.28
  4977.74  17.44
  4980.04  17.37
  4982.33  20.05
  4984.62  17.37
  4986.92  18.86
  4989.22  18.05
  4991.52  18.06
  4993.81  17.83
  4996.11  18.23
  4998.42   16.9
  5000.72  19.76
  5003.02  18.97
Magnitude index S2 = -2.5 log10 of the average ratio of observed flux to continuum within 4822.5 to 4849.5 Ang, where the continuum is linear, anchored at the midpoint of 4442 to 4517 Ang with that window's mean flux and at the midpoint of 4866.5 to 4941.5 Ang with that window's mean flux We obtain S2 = 0.08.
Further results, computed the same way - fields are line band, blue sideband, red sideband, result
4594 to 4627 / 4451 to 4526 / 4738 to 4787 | 0.04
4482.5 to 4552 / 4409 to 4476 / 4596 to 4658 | -0.11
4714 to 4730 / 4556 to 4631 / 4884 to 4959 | -0.02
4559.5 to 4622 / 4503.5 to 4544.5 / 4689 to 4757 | 0.06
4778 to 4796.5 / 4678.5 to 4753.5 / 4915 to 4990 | 0.06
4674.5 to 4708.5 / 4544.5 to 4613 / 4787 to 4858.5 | -0.07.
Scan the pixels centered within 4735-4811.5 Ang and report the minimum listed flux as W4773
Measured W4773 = 16.74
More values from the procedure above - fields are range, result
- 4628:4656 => 16.27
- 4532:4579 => 17.06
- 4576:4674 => 13.97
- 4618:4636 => 16.34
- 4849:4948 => 16.17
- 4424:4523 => 11.39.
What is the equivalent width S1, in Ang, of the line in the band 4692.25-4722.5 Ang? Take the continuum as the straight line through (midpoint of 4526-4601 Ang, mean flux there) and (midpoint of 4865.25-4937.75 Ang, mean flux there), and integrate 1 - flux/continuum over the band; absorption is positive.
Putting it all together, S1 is -0.8 Ang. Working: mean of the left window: 18.4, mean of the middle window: 19.1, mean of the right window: 18.9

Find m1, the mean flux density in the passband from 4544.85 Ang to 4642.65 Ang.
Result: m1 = 18.1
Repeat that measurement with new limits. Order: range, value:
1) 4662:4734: 18.9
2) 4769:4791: 18.3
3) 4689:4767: 18.8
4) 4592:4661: 18.1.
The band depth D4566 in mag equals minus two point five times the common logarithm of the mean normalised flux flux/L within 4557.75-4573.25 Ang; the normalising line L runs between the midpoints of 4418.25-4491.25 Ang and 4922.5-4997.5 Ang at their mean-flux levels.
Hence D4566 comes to -0.043 mag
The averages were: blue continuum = 17.1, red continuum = 18.7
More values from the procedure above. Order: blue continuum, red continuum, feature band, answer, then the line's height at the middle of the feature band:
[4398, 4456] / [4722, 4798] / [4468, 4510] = -0.173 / 16.1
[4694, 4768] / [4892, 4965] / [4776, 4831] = 0.089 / 18.8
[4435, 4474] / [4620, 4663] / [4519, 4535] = -0.136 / 16.9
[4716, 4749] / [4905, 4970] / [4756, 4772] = 0.000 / 18.6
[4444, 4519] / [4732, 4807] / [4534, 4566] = -0.069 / 17.9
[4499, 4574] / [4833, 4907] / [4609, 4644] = 0.037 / 18.8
